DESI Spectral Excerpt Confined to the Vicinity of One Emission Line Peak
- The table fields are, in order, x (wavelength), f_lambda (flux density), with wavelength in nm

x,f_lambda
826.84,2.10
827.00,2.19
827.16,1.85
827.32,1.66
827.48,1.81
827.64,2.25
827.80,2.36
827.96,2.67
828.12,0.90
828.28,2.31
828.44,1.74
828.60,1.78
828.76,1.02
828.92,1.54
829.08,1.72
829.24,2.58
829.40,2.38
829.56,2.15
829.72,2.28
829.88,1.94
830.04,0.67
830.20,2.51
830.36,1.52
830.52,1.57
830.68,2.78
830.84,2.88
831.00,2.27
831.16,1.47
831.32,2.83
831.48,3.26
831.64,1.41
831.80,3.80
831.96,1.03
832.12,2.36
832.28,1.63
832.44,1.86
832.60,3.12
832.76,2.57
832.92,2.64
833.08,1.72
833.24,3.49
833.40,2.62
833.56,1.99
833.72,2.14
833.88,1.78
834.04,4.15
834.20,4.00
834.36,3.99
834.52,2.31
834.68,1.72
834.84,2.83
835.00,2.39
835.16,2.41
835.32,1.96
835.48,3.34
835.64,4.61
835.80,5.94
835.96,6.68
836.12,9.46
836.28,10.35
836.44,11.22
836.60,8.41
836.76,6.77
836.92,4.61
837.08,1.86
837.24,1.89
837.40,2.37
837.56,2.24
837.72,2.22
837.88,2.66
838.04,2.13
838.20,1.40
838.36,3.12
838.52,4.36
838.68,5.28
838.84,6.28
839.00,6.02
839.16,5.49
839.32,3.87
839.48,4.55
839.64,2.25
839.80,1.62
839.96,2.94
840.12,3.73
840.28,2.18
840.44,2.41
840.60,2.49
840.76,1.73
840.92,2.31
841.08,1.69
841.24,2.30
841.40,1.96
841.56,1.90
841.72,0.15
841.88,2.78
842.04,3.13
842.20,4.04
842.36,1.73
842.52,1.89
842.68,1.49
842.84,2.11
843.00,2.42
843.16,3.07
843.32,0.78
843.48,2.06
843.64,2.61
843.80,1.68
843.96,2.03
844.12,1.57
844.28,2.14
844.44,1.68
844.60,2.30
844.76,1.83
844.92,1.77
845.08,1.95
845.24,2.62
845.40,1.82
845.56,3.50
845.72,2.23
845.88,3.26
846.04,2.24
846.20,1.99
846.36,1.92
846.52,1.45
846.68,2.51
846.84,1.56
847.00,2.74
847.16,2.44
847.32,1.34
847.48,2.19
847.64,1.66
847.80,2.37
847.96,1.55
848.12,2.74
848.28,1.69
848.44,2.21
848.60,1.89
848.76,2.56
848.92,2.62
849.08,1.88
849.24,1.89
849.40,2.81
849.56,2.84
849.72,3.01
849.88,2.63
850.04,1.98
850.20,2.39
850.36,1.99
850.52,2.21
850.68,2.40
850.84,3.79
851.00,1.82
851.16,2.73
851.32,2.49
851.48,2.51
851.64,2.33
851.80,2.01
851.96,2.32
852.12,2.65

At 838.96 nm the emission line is [N II]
